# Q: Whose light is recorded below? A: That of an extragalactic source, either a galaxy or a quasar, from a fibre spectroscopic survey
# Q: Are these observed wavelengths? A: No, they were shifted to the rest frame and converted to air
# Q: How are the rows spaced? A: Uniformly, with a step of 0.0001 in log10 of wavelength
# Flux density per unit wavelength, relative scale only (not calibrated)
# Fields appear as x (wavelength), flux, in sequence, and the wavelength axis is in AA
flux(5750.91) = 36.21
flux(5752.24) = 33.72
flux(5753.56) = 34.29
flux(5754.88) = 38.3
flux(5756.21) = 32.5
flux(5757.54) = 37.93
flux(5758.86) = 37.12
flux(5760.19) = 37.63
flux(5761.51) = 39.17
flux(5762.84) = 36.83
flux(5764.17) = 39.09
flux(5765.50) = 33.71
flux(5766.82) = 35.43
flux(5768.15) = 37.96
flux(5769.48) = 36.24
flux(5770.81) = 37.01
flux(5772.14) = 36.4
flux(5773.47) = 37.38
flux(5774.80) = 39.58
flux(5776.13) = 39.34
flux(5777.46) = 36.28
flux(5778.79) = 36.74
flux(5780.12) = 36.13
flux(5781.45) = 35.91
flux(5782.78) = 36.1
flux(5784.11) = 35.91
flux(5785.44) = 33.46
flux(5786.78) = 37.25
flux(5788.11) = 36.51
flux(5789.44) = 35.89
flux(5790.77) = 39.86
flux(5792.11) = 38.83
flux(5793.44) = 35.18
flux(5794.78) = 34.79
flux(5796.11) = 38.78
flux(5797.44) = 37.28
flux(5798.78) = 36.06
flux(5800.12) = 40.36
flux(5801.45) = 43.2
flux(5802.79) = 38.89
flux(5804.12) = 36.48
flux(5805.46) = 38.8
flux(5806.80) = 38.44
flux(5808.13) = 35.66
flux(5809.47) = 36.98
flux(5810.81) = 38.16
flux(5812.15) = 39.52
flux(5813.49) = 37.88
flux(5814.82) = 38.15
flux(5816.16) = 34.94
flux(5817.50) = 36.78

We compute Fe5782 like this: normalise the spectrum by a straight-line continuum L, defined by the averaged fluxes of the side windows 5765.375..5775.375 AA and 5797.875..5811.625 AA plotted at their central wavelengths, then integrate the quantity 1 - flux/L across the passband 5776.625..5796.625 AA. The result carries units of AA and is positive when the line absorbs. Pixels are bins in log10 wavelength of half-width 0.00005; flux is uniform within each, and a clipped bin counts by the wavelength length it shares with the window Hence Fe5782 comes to 0.5 AA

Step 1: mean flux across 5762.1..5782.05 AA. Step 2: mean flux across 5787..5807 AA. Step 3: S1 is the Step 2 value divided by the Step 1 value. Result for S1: 1.0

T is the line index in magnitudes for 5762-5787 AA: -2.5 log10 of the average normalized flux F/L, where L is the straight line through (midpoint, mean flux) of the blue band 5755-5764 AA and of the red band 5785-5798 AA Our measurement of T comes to 0.008 mag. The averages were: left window 37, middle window 36.7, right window 36.8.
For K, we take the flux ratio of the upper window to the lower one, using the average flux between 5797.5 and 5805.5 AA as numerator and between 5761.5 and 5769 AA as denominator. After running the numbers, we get 1.1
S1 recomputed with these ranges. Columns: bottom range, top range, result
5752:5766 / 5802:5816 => 1.04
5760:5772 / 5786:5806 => 1.02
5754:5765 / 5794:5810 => 1.02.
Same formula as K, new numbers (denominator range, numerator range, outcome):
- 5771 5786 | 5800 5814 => 1.05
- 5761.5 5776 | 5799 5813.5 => 1.04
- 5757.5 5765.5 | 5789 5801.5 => 1.01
